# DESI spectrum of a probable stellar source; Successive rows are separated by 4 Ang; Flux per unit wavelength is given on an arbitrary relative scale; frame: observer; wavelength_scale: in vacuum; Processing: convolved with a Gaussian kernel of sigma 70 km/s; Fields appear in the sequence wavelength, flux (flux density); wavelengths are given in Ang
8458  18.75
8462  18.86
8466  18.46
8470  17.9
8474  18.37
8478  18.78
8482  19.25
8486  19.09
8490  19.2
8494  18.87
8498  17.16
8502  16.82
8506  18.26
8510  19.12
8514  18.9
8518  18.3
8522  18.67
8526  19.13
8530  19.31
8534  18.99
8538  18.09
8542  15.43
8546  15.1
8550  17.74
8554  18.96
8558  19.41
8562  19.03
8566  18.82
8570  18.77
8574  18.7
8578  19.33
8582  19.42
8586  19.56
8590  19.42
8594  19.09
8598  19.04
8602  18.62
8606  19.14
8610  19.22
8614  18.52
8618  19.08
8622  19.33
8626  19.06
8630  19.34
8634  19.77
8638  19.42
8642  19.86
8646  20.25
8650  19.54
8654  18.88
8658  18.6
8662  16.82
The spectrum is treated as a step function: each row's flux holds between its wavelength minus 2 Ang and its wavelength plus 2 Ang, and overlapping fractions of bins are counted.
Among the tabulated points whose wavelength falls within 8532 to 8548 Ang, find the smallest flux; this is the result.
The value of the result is 15.1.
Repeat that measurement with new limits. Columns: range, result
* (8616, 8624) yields 19.08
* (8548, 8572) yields 17.74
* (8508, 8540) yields 18.09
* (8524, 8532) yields 19.13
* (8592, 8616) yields 18.52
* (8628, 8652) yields 19.34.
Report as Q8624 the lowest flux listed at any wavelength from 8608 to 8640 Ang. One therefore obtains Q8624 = 18.52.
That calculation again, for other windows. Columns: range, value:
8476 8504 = 16.82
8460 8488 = 17.9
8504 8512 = 18.26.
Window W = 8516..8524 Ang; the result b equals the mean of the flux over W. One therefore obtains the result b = 18.5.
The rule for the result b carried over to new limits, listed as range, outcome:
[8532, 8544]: 17.5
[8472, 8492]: 18.9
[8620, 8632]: 19.2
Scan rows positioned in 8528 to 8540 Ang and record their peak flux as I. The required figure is 19.31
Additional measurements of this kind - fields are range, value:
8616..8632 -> 19.34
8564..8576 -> 18.82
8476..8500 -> 19.25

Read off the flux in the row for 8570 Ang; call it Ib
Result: 18.77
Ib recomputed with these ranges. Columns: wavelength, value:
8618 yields 19.08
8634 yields 19.77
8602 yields 18.62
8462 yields 18.86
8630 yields 19.34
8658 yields 18.6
